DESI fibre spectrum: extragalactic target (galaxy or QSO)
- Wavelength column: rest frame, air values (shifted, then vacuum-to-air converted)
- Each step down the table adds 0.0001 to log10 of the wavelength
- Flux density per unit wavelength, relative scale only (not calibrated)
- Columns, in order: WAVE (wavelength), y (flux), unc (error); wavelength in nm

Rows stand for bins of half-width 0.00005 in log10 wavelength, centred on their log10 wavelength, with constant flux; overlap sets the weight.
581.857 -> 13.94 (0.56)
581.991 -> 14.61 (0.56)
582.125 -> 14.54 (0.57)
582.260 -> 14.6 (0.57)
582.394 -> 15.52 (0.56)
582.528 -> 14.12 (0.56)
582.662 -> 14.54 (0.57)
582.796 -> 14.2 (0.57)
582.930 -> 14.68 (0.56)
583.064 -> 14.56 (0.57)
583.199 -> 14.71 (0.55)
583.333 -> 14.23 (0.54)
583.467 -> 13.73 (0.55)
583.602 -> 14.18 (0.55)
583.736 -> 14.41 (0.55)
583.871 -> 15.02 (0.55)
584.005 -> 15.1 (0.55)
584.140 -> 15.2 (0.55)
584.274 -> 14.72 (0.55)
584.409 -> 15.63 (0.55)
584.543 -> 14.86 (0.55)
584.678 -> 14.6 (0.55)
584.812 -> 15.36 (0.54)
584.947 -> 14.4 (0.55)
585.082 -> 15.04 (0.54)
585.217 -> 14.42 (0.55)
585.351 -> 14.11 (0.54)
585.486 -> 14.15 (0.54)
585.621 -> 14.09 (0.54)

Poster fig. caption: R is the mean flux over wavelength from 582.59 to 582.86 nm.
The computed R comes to 14.4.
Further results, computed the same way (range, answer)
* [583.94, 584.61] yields 15.1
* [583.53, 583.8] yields 14.3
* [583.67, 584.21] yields 14.9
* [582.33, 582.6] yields 14.8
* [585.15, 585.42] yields 14.3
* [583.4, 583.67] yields 14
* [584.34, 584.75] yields 15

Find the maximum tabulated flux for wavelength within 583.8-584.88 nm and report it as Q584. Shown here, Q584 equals 15.63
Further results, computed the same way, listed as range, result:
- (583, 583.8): 14.71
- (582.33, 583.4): 15.52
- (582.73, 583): 14.68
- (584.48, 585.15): 15.36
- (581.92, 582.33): 14.61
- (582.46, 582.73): 14.54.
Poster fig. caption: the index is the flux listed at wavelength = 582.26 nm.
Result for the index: 14.6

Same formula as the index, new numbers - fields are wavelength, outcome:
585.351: 14.11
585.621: 14.09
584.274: 14.72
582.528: 14.12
